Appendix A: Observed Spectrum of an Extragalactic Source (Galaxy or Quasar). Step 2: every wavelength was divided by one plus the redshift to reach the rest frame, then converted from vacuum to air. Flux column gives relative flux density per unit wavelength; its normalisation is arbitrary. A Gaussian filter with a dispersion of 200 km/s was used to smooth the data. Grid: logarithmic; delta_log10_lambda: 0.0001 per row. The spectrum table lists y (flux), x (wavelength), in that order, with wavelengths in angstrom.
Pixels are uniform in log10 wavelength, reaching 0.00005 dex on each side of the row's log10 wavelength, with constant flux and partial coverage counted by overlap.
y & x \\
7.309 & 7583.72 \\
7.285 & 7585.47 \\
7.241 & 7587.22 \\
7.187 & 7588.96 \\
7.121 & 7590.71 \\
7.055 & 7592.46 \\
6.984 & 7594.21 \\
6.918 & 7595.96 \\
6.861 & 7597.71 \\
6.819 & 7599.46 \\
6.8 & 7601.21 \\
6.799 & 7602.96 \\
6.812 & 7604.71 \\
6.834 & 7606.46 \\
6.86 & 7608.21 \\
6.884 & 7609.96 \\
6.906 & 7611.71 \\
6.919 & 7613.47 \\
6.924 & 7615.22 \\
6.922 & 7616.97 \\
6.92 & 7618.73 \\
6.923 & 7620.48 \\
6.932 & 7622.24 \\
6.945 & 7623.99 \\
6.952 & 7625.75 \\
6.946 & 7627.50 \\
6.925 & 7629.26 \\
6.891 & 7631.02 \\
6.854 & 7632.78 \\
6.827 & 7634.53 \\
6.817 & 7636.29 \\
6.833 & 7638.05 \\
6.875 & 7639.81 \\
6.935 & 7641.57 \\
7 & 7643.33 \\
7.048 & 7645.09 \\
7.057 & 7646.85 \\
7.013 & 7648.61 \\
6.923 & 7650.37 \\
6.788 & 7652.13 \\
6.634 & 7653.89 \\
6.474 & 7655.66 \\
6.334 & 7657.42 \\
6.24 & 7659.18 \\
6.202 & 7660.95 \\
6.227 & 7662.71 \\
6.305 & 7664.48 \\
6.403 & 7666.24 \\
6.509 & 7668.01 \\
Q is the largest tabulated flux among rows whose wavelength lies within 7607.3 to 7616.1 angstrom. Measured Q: 6.924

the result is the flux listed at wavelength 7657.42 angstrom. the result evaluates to 6.334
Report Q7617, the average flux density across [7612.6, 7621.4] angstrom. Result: 6.92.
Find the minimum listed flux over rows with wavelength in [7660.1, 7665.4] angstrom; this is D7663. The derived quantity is 6.202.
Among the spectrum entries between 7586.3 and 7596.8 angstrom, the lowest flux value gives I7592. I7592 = 6.918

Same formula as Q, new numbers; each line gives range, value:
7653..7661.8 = 6.634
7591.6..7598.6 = 7.055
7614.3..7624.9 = 6.945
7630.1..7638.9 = 6.891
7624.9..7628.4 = 6.952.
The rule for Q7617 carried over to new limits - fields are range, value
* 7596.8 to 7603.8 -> 6.82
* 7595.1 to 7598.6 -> 6.89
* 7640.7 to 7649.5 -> 7.01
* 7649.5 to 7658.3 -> 6.63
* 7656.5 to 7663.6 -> 6.25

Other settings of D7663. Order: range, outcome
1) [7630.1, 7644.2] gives 6.817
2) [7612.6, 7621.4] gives 6.919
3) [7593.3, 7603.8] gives 6.799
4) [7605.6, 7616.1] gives 6.834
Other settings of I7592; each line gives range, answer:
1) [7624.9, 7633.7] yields 6.854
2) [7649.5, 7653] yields 6.788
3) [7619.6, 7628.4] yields 6.923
